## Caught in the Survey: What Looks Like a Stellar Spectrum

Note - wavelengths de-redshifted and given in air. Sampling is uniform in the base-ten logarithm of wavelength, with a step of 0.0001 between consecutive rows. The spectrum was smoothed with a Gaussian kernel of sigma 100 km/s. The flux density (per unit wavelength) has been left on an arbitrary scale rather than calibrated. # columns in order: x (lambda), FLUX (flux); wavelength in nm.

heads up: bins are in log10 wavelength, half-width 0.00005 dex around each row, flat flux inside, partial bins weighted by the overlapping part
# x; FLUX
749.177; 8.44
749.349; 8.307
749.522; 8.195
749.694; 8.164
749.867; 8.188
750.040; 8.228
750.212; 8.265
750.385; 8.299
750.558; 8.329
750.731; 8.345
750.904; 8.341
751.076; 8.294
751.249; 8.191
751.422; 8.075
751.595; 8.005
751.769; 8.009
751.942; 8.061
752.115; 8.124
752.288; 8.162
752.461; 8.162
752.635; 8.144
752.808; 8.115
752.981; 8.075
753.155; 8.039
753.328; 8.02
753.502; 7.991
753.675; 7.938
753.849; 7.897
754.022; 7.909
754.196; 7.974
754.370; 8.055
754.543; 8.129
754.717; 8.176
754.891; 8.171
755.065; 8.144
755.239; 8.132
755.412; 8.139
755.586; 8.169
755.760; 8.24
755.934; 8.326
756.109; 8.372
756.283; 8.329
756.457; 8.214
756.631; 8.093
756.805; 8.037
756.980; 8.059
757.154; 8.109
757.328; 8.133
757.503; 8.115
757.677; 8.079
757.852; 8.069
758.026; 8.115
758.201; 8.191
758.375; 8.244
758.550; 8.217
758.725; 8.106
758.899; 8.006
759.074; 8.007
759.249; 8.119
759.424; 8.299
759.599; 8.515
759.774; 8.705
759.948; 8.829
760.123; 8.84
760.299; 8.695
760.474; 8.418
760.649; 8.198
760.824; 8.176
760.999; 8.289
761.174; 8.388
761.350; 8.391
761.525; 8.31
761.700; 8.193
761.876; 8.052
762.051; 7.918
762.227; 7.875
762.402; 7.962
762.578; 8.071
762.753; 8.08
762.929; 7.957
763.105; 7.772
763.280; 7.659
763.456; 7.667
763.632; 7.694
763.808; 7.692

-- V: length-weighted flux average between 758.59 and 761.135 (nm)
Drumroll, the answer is 8.37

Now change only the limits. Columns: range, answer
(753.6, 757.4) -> 8.13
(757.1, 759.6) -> 8.14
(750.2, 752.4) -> 8.19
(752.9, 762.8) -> 8.18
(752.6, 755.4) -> 8.06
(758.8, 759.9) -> 8.3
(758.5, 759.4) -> 8.1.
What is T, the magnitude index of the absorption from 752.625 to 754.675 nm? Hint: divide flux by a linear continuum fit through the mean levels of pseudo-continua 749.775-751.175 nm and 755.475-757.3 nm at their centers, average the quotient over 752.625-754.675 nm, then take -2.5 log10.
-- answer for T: 0.03 mag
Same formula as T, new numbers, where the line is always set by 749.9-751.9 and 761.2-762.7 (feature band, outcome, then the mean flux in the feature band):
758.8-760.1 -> -0.03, 8.38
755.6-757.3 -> 0.00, 8.19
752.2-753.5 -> 0.01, 8.09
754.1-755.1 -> 0.01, 8.1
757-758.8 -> 0.00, 8.14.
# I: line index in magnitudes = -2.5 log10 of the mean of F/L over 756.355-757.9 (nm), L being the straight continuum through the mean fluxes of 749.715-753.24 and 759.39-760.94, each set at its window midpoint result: 0.039 mag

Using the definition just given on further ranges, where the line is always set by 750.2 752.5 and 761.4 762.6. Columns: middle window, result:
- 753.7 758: 0.001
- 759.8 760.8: -0.064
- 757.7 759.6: -0.006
